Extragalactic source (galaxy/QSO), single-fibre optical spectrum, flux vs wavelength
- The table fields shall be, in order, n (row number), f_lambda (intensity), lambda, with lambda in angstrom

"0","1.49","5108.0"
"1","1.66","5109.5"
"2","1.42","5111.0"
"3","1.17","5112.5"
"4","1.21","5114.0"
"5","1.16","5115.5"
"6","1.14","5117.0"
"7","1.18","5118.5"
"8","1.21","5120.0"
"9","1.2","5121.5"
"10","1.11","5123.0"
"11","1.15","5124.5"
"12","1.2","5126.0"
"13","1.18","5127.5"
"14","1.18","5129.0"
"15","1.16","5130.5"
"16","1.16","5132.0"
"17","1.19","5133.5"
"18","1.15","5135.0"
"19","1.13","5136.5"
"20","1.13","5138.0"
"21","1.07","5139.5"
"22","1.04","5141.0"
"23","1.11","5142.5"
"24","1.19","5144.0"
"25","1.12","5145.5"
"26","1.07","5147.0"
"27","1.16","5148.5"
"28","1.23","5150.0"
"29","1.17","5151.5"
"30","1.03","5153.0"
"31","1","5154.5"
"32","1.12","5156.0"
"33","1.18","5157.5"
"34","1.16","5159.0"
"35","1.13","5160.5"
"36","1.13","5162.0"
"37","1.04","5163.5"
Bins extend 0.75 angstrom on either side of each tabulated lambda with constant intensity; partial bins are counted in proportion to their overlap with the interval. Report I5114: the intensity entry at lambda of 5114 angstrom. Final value 1.21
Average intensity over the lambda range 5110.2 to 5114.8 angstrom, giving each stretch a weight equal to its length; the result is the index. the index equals 1.27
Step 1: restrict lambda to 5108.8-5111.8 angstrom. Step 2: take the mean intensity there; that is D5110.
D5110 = 1.53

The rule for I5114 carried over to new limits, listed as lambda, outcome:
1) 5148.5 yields 1.16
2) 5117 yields 1.14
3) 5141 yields 1.04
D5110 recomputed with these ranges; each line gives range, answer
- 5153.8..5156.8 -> 1.06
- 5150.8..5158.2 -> 1.1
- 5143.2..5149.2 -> 1.13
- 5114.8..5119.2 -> 1.16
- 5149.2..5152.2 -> 1.2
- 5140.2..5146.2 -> 1.11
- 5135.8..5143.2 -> 1.1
